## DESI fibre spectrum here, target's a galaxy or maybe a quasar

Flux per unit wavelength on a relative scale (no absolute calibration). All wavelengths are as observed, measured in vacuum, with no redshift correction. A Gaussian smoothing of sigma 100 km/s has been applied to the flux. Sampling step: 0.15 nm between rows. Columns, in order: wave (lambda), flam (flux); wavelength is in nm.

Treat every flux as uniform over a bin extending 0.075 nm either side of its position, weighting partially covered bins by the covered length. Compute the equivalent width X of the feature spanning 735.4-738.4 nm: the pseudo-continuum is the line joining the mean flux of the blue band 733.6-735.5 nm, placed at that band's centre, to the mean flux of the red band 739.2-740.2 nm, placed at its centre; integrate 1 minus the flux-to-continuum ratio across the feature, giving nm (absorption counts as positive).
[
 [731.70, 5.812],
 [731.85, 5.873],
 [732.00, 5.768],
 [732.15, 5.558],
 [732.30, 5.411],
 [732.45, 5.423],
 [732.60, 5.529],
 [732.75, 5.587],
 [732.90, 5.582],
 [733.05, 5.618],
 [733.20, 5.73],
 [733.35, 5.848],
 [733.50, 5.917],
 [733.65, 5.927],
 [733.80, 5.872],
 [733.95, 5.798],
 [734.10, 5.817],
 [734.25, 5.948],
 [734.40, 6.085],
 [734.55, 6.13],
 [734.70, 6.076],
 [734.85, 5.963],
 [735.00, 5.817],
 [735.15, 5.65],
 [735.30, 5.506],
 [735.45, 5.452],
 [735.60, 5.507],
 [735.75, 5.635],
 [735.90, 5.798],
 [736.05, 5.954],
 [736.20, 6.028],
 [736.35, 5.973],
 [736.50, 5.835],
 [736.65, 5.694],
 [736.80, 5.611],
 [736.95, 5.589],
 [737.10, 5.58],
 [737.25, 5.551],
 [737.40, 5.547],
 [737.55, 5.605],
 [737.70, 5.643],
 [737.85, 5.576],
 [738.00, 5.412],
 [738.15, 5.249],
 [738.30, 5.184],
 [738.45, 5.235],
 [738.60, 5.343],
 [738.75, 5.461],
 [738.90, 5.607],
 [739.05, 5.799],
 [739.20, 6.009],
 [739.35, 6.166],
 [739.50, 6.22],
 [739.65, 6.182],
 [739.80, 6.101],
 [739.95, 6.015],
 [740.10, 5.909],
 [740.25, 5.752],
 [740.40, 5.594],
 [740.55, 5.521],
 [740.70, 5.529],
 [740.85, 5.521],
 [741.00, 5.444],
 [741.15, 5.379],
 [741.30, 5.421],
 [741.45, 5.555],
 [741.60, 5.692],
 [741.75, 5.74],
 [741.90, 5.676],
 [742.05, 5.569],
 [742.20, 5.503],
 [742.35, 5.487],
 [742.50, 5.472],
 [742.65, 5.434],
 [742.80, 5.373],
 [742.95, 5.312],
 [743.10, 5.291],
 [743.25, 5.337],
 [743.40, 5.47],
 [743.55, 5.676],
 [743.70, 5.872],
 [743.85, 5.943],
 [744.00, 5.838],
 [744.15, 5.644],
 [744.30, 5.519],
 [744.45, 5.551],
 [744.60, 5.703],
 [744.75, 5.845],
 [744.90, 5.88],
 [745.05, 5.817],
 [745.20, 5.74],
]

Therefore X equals 0.17 nm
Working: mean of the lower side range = 5.85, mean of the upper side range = 6.08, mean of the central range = 5.62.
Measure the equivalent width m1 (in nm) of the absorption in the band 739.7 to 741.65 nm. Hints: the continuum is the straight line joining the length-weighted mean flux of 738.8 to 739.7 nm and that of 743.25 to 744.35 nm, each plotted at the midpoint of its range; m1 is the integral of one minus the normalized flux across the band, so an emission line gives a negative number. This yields 0.08 nm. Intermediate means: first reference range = 5.98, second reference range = 5.69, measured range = 5.65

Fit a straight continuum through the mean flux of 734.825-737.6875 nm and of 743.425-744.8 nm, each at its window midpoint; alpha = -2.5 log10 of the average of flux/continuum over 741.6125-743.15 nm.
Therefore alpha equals 0.04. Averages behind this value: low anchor 5.69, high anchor 5.72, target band 5.5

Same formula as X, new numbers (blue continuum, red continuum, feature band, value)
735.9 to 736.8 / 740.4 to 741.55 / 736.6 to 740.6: 0.005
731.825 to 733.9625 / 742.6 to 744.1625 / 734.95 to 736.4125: -0.019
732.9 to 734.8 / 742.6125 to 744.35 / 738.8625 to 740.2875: -0.075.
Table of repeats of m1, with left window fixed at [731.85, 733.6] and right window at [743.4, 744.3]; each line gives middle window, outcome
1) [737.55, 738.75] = 0.06 nm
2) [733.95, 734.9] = -0.05 nm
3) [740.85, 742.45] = 0.05 nm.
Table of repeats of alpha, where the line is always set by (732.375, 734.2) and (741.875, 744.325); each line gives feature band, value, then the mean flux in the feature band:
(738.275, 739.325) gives 0.01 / 5.57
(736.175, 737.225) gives -0.01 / 5.74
